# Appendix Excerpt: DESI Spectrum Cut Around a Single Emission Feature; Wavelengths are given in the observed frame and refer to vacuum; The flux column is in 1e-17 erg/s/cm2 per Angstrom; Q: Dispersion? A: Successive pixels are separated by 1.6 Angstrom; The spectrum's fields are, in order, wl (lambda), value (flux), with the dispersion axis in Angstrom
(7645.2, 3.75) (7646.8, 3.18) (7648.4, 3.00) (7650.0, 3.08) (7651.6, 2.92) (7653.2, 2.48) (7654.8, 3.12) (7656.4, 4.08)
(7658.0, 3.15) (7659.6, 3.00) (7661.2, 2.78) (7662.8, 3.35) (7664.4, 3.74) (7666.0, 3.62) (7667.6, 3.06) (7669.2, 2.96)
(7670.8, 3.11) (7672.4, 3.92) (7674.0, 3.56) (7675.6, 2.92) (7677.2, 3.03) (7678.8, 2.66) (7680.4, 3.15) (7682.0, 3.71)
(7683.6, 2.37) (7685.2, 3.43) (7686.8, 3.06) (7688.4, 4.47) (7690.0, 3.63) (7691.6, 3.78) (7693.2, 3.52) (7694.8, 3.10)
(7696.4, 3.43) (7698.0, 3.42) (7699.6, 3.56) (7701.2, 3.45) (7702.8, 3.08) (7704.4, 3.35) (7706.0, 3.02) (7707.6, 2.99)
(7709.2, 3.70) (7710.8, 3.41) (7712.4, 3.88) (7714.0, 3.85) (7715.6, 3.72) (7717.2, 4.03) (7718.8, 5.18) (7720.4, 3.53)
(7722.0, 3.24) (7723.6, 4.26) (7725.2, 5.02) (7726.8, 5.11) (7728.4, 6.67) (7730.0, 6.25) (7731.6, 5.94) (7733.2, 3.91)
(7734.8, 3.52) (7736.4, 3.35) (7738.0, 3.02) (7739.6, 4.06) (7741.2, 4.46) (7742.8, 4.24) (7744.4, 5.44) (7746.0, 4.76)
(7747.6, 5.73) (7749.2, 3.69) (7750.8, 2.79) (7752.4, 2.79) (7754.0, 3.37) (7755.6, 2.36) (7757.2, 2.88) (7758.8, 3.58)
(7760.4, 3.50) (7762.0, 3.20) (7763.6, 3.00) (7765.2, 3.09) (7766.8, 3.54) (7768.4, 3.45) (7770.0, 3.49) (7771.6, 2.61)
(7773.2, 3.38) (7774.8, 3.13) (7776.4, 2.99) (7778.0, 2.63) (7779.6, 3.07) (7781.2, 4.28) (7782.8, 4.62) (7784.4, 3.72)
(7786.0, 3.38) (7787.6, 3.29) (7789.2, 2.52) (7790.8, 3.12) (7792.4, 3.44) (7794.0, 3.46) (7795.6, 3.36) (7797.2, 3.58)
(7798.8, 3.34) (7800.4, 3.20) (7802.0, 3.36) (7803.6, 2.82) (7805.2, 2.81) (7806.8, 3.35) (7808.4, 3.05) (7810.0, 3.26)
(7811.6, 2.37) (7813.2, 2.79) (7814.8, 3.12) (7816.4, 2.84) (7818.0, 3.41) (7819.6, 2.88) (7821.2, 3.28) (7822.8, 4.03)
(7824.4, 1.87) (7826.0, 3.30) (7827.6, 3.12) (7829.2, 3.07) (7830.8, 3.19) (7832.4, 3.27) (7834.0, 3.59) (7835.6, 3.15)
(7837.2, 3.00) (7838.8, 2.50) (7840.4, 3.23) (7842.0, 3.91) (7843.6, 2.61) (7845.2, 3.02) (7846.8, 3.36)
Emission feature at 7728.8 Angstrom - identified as [S II]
